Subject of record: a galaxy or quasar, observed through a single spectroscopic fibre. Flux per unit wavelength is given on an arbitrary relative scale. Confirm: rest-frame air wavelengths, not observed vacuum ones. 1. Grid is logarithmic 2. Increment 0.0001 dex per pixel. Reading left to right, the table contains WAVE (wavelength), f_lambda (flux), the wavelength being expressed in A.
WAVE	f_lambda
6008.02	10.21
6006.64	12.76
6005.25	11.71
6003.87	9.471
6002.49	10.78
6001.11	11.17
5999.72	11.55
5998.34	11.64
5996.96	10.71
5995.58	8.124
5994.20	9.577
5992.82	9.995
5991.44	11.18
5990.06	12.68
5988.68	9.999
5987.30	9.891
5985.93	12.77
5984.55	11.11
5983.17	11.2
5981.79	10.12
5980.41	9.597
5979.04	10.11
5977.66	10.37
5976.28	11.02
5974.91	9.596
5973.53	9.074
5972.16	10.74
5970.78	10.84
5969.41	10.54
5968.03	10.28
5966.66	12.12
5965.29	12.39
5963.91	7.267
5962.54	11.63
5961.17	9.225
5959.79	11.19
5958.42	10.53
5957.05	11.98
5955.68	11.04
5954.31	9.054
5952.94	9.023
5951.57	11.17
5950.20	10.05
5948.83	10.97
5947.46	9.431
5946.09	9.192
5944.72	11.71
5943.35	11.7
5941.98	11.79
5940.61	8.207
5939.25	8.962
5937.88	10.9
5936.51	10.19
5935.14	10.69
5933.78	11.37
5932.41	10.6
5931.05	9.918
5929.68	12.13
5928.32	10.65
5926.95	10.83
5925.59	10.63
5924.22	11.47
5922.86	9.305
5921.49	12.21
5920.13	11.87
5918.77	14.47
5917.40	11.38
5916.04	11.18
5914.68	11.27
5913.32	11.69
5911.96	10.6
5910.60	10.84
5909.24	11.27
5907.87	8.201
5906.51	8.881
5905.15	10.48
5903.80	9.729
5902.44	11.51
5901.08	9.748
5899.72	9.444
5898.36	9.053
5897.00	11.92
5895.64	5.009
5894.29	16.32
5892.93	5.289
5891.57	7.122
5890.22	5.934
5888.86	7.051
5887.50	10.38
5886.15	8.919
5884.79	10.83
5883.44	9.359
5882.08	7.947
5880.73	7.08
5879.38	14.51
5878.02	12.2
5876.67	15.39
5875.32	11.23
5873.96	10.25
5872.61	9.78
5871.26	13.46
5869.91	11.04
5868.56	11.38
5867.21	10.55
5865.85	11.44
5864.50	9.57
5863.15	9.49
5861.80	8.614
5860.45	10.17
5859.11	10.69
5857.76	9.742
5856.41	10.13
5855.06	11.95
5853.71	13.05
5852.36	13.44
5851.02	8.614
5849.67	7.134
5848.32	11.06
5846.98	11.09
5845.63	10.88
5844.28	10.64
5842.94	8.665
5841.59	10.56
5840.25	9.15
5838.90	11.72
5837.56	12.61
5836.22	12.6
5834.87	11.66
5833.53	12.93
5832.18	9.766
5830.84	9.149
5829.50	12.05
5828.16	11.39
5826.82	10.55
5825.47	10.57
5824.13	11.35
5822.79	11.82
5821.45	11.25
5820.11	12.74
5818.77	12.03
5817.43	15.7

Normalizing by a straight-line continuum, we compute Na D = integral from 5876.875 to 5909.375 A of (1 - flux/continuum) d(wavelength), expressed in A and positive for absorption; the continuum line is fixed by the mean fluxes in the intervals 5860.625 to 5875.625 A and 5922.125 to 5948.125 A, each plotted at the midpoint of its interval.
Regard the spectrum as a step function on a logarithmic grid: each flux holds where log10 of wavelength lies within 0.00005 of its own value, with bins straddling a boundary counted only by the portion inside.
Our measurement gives 3.1 A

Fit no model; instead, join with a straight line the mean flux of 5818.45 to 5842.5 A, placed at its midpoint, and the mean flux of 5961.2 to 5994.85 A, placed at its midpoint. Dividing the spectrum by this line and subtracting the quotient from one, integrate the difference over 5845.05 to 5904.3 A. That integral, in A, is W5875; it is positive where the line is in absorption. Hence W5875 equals 4.6 A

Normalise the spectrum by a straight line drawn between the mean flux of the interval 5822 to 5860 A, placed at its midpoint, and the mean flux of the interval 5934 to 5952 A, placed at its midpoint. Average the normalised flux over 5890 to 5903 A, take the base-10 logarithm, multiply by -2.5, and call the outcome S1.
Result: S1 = 0.15 mag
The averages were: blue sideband 10.9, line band 9.23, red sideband 10.4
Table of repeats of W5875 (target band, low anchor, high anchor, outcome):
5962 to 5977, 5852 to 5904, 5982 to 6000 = 0.26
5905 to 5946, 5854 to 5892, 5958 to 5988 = -1.66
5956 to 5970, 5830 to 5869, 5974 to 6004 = -0.17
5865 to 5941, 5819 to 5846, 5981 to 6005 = 3.51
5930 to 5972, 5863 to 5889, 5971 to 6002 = 0.46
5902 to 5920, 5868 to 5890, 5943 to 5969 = -0.62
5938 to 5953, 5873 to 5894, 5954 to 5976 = 0.05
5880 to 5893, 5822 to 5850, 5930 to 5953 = 3.06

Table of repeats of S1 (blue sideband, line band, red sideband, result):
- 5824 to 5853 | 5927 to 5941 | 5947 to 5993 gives 0.02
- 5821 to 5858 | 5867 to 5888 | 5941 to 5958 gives -0.01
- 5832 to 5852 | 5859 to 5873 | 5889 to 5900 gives -0.09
